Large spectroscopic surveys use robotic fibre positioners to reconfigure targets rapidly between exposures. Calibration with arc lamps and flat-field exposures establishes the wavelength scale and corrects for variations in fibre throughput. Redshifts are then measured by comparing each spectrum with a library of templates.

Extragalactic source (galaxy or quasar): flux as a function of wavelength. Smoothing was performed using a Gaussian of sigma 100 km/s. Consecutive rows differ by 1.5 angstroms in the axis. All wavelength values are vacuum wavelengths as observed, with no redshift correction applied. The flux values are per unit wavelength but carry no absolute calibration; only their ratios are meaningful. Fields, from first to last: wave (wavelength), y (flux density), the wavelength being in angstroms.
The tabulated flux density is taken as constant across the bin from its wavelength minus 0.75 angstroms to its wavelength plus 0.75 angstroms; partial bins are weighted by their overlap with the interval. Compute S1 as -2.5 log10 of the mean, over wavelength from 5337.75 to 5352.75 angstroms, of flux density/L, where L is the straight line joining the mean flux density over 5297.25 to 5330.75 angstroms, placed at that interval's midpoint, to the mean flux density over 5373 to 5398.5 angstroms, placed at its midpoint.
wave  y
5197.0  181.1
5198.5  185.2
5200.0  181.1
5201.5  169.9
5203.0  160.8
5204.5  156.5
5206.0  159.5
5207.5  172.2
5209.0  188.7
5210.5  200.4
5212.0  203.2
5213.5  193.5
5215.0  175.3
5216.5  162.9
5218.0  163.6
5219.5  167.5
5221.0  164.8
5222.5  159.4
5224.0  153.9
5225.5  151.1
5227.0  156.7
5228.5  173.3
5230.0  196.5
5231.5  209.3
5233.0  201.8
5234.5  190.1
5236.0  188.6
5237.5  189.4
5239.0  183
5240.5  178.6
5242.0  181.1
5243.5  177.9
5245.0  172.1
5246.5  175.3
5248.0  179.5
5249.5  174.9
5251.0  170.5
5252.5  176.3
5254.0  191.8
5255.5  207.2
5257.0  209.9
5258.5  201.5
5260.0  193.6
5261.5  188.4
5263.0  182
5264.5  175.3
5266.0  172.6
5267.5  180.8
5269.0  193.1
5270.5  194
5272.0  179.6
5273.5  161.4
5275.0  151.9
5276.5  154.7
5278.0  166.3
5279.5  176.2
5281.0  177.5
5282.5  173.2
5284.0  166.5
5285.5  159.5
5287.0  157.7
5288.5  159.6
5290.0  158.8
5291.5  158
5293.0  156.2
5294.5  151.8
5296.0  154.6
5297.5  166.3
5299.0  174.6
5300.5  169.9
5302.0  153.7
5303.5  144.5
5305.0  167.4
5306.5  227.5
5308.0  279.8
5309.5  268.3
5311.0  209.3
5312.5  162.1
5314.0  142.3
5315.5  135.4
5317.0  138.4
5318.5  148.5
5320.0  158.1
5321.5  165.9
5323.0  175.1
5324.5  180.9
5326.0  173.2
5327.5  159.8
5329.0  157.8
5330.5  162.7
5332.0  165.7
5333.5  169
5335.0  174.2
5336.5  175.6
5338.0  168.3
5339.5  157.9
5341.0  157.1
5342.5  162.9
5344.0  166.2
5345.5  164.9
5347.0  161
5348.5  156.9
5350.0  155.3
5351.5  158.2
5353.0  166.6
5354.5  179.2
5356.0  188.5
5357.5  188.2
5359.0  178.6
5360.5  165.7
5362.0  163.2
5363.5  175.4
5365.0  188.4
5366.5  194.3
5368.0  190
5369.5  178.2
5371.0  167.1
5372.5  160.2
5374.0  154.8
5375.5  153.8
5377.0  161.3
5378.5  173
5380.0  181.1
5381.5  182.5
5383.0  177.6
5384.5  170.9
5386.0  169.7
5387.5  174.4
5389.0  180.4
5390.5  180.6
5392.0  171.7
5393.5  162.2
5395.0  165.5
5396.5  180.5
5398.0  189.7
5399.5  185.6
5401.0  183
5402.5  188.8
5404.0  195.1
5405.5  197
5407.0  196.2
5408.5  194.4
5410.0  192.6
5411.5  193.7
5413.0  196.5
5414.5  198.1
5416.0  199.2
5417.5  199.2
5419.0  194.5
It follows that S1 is 0.08 mag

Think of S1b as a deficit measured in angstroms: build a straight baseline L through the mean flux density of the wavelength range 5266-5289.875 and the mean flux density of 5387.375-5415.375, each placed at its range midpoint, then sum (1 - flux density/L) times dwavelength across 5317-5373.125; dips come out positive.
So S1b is 3.1 angstroms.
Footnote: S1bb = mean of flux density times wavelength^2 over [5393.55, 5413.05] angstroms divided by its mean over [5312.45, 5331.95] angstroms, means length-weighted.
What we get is 1.22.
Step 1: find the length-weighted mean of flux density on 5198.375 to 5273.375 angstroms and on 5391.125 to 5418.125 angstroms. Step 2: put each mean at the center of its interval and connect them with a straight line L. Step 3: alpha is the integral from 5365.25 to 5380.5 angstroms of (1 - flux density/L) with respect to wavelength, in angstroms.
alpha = 1.2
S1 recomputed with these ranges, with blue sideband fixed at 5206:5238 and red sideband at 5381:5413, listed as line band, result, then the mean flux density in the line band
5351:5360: 0.031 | 177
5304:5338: 0.026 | 177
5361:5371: 0.012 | 180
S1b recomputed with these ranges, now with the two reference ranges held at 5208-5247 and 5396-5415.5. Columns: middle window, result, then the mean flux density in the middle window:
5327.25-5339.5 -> 1.3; 166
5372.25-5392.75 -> 2.1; 171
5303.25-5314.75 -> -1.1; 203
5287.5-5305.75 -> 2.4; 160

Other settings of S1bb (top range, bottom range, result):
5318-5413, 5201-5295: 1.03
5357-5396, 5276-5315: 1.02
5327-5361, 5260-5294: 1.00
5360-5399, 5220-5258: 1.01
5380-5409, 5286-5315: 1.06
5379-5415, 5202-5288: 1.09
